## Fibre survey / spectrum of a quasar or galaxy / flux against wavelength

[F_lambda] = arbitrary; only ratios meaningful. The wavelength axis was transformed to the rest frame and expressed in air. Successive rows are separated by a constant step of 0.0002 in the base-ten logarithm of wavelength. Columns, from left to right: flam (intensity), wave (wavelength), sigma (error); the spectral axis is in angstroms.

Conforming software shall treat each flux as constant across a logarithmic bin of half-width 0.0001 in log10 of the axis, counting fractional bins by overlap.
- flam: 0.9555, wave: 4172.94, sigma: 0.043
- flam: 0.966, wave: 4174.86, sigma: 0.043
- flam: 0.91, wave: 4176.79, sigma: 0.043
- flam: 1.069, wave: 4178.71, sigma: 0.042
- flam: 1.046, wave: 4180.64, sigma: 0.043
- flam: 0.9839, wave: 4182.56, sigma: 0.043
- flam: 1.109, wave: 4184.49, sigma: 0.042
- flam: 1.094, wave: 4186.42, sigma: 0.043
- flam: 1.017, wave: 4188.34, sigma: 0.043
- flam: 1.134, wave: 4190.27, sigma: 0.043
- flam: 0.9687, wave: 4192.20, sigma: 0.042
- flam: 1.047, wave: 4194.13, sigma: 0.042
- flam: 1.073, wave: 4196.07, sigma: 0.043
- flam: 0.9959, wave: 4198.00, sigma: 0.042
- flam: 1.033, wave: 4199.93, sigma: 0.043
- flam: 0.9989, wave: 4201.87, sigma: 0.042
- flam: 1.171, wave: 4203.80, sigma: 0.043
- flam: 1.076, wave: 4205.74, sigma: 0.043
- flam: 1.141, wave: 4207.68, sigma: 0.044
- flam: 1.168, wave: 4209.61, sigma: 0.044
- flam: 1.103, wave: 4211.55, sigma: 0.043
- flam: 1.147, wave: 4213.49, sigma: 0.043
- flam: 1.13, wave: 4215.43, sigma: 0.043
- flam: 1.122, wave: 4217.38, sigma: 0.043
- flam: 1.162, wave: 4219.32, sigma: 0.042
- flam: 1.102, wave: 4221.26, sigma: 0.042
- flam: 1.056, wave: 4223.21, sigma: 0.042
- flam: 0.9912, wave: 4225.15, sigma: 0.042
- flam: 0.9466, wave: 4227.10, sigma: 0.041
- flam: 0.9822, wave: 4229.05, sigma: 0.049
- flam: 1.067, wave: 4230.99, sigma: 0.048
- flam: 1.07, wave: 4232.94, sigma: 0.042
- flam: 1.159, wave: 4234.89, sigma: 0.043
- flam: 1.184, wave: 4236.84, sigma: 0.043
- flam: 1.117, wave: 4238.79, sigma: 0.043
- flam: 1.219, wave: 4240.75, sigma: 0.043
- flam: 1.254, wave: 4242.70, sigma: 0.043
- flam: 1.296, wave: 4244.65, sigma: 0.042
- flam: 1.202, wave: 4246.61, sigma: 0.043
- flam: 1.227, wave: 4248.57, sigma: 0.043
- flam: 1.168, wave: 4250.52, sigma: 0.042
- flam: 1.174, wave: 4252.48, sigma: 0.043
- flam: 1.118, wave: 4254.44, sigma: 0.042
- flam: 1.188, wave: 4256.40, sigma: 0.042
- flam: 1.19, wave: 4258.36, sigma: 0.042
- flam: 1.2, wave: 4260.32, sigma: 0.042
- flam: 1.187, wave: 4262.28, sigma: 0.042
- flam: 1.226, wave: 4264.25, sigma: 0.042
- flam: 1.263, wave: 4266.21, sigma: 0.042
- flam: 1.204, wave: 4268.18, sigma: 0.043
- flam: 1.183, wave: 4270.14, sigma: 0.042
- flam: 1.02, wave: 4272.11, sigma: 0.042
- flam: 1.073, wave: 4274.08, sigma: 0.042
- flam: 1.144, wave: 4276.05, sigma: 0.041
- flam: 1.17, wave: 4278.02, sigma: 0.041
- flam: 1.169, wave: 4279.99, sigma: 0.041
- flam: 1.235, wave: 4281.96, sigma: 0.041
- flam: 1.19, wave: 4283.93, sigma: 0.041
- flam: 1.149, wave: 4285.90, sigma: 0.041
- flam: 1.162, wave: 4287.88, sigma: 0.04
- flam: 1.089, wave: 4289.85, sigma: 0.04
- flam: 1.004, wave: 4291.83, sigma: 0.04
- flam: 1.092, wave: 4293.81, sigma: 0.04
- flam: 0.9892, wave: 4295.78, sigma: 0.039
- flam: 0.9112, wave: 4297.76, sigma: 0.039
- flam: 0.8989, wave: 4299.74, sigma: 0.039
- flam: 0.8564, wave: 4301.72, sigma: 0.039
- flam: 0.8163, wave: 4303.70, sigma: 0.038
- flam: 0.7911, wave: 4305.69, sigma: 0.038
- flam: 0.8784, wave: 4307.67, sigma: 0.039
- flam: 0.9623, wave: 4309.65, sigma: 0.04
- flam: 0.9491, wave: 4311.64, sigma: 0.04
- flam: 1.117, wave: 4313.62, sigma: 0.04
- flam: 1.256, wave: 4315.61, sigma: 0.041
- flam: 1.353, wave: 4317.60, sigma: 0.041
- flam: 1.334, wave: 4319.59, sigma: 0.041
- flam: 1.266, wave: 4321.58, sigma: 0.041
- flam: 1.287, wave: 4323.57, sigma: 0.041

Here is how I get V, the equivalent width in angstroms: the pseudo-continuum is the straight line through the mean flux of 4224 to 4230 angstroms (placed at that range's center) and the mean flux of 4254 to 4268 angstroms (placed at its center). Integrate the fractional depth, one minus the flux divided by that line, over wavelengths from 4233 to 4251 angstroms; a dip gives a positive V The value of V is -2.1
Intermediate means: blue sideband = 0.976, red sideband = 1.2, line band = 1.2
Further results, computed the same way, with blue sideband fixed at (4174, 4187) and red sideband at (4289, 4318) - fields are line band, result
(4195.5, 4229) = -2.2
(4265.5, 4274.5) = -1.4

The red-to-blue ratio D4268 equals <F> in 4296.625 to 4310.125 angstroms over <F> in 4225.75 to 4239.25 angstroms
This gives 0.8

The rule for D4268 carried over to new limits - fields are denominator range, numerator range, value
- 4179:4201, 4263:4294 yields 1.10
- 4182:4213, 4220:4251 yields 1.05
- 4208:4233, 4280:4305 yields 0.96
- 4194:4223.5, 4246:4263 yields 1.08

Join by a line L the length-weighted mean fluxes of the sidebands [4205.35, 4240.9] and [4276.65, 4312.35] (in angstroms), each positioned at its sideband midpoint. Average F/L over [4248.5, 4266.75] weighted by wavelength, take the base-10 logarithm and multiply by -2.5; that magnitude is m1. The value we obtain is -0.13 mag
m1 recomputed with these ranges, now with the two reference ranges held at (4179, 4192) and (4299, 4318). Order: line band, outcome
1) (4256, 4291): -0.168 mag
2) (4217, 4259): -0.113 mag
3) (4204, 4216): -0.088 mag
